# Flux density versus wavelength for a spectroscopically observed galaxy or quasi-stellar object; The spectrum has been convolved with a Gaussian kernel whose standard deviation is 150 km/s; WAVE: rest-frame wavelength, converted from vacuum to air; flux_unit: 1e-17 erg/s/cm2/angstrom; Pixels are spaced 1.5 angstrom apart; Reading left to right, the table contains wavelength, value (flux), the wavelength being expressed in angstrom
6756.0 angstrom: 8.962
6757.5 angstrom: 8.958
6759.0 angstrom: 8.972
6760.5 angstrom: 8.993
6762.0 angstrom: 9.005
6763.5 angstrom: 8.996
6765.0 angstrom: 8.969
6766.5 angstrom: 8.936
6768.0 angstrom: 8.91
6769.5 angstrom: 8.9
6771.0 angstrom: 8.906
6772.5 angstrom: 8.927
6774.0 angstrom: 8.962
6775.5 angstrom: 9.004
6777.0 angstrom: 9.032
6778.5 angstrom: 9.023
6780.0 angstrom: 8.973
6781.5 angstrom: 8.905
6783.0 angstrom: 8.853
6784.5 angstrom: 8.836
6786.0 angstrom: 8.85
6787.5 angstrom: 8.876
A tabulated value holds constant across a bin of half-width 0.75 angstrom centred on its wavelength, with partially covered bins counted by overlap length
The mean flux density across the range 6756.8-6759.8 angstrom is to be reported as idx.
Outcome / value 8.97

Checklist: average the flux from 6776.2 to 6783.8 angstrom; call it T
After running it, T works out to 8.96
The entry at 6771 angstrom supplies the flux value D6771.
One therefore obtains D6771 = 8.906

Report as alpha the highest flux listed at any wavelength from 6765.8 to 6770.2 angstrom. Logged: 8.936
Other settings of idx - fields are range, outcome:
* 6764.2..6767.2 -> 8.95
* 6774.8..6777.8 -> 9.02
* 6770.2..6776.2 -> 8.95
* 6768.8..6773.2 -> 8.91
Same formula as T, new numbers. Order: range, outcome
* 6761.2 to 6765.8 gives 8.99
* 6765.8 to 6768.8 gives 8.92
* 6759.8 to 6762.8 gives 9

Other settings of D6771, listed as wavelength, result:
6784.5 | 8.836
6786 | 8.85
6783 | 8.853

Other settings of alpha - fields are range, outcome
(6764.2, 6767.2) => 8.969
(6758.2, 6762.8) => 9.005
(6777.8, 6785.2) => 9.023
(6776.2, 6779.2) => 9.032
